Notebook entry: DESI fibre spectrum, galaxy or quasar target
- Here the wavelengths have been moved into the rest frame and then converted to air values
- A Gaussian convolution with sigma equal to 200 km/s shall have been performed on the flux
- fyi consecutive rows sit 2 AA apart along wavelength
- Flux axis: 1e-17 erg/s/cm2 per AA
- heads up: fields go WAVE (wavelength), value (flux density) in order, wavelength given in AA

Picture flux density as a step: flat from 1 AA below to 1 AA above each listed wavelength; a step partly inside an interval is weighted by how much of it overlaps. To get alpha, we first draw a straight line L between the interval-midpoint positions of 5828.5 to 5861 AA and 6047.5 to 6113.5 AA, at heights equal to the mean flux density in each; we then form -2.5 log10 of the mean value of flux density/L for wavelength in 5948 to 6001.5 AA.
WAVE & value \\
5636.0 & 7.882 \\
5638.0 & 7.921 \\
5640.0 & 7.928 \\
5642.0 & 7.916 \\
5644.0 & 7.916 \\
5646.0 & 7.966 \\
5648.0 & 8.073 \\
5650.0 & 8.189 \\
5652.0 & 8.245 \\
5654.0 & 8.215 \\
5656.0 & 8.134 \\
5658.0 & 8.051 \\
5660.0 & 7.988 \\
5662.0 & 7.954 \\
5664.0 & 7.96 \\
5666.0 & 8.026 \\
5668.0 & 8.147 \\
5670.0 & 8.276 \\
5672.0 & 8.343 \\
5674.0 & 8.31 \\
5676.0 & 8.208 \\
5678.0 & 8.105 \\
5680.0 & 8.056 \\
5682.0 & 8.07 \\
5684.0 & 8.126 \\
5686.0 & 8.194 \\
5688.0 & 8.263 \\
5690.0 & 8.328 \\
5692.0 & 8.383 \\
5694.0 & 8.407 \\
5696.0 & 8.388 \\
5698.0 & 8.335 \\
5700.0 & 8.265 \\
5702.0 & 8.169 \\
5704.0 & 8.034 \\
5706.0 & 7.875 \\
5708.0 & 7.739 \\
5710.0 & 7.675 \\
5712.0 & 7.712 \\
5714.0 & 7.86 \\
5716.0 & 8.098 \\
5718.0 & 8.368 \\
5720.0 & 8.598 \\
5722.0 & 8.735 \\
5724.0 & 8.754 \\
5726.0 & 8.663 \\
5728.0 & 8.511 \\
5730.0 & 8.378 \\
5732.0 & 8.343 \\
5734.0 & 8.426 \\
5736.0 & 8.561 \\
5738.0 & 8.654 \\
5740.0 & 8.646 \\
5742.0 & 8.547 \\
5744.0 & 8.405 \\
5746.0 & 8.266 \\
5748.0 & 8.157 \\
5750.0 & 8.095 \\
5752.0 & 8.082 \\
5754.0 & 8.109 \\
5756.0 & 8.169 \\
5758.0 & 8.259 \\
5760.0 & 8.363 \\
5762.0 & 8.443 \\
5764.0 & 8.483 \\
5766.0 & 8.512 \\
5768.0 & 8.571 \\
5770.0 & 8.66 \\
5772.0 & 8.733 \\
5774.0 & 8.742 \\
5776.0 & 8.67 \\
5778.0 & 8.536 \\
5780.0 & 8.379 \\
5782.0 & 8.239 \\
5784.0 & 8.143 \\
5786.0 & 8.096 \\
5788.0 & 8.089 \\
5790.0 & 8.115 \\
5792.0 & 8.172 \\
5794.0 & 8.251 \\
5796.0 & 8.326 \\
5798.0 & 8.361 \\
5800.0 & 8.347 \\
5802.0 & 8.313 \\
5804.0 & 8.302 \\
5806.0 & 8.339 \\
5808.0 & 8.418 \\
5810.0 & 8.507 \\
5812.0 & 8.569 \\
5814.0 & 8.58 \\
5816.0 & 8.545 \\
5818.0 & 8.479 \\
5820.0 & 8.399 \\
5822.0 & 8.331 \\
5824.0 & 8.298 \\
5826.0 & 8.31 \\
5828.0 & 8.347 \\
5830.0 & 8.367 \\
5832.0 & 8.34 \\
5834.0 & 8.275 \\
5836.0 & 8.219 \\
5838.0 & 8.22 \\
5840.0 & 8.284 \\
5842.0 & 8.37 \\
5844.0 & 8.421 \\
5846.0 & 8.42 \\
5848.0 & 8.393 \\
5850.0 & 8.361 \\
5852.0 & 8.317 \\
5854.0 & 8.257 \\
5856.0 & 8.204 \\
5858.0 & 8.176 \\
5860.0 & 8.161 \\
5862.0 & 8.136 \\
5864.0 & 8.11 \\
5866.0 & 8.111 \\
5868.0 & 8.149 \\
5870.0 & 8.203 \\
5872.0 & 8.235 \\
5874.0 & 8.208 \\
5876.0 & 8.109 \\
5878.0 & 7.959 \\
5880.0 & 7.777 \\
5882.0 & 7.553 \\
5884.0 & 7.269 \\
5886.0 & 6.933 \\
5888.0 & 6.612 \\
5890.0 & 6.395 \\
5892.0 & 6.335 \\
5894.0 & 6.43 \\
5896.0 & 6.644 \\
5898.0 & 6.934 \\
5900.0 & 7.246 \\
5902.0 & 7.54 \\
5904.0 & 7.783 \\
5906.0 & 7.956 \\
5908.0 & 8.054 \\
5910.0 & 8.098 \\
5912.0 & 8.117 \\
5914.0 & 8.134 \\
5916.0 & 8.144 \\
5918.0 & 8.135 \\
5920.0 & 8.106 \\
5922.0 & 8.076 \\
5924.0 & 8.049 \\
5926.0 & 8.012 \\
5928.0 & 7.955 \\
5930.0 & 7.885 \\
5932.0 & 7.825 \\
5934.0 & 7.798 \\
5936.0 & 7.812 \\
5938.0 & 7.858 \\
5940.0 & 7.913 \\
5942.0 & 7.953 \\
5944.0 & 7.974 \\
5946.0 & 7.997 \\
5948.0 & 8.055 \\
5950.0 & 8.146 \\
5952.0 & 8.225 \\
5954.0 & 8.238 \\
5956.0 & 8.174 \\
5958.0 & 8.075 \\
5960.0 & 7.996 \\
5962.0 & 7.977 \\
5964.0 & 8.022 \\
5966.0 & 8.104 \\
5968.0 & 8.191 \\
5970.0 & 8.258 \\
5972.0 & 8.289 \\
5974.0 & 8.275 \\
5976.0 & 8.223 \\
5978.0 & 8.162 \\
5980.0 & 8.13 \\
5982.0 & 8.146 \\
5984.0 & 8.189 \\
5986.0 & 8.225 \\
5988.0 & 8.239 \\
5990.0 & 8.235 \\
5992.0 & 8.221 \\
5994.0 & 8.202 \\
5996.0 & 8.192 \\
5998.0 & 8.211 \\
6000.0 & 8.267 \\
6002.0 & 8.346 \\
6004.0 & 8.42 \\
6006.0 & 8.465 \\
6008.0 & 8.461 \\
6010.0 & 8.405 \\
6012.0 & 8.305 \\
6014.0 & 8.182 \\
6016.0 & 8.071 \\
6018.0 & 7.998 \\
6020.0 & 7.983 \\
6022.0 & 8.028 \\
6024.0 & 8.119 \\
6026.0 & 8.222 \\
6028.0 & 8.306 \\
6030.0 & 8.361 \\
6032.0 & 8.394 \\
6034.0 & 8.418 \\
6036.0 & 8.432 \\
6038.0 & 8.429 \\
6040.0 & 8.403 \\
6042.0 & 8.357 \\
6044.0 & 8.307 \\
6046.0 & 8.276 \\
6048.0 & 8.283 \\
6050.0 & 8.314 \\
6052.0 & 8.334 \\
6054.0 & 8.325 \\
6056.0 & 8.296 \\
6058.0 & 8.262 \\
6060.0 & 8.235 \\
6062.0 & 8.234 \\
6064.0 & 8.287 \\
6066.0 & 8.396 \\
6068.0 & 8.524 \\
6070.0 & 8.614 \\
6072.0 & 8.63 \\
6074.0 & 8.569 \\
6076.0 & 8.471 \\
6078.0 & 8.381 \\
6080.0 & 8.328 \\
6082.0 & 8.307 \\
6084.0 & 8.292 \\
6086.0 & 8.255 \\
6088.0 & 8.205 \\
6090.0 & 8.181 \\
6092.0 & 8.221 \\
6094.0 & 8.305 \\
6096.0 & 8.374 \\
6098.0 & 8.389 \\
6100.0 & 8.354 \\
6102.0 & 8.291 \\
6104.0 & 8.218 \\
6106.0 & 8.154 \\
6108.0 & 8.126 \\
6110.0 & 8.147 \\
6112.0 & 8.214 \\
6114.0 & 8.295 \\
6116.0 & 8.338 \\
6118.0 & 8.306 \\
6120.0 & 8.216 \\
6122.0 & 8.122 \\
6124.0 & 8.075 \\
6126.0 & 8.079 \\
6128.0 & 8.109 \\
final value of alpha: 0.018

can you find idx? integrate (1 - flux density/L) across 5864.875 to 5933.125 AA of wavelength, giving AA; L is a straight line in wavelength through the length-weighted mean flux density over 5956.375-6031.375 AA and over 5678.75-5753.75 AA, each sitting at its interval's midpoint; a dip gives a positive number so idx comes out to 4.6 AA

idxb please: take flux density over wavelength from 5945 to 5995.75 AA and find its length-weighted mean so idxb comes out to 8.16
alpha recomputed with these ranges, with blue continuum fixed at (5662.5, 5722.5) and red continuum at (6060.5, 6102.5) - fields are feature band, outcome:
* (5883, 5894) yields 0.23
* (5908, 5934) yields 0.03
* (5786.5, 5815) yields -0.01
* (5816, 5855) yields -0.01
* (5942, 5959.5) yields 0.03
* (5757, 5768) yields -0.03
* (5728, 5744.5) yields -0.04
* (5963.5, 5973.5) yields 0.02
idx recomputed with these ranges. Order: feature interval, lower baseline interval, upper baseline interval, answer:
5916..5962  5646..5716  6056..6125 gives 1.2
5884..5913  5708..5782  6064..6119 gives 3.9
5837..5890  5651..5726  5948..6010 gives 1.2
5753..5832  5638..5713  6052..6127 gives -2.1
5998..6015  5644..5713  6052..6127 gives -0.2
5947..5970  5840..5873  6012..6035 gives 0.3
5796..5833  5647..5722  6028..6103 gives -0.8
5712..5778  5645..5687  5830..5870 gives -1.9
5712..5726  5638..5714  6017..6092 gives -0.4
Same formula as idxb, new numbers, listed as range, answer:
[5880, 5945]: 7.61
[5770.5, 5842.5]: 8.36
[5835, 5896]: 7.86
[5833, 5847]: 8.32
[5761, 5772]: 8.55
